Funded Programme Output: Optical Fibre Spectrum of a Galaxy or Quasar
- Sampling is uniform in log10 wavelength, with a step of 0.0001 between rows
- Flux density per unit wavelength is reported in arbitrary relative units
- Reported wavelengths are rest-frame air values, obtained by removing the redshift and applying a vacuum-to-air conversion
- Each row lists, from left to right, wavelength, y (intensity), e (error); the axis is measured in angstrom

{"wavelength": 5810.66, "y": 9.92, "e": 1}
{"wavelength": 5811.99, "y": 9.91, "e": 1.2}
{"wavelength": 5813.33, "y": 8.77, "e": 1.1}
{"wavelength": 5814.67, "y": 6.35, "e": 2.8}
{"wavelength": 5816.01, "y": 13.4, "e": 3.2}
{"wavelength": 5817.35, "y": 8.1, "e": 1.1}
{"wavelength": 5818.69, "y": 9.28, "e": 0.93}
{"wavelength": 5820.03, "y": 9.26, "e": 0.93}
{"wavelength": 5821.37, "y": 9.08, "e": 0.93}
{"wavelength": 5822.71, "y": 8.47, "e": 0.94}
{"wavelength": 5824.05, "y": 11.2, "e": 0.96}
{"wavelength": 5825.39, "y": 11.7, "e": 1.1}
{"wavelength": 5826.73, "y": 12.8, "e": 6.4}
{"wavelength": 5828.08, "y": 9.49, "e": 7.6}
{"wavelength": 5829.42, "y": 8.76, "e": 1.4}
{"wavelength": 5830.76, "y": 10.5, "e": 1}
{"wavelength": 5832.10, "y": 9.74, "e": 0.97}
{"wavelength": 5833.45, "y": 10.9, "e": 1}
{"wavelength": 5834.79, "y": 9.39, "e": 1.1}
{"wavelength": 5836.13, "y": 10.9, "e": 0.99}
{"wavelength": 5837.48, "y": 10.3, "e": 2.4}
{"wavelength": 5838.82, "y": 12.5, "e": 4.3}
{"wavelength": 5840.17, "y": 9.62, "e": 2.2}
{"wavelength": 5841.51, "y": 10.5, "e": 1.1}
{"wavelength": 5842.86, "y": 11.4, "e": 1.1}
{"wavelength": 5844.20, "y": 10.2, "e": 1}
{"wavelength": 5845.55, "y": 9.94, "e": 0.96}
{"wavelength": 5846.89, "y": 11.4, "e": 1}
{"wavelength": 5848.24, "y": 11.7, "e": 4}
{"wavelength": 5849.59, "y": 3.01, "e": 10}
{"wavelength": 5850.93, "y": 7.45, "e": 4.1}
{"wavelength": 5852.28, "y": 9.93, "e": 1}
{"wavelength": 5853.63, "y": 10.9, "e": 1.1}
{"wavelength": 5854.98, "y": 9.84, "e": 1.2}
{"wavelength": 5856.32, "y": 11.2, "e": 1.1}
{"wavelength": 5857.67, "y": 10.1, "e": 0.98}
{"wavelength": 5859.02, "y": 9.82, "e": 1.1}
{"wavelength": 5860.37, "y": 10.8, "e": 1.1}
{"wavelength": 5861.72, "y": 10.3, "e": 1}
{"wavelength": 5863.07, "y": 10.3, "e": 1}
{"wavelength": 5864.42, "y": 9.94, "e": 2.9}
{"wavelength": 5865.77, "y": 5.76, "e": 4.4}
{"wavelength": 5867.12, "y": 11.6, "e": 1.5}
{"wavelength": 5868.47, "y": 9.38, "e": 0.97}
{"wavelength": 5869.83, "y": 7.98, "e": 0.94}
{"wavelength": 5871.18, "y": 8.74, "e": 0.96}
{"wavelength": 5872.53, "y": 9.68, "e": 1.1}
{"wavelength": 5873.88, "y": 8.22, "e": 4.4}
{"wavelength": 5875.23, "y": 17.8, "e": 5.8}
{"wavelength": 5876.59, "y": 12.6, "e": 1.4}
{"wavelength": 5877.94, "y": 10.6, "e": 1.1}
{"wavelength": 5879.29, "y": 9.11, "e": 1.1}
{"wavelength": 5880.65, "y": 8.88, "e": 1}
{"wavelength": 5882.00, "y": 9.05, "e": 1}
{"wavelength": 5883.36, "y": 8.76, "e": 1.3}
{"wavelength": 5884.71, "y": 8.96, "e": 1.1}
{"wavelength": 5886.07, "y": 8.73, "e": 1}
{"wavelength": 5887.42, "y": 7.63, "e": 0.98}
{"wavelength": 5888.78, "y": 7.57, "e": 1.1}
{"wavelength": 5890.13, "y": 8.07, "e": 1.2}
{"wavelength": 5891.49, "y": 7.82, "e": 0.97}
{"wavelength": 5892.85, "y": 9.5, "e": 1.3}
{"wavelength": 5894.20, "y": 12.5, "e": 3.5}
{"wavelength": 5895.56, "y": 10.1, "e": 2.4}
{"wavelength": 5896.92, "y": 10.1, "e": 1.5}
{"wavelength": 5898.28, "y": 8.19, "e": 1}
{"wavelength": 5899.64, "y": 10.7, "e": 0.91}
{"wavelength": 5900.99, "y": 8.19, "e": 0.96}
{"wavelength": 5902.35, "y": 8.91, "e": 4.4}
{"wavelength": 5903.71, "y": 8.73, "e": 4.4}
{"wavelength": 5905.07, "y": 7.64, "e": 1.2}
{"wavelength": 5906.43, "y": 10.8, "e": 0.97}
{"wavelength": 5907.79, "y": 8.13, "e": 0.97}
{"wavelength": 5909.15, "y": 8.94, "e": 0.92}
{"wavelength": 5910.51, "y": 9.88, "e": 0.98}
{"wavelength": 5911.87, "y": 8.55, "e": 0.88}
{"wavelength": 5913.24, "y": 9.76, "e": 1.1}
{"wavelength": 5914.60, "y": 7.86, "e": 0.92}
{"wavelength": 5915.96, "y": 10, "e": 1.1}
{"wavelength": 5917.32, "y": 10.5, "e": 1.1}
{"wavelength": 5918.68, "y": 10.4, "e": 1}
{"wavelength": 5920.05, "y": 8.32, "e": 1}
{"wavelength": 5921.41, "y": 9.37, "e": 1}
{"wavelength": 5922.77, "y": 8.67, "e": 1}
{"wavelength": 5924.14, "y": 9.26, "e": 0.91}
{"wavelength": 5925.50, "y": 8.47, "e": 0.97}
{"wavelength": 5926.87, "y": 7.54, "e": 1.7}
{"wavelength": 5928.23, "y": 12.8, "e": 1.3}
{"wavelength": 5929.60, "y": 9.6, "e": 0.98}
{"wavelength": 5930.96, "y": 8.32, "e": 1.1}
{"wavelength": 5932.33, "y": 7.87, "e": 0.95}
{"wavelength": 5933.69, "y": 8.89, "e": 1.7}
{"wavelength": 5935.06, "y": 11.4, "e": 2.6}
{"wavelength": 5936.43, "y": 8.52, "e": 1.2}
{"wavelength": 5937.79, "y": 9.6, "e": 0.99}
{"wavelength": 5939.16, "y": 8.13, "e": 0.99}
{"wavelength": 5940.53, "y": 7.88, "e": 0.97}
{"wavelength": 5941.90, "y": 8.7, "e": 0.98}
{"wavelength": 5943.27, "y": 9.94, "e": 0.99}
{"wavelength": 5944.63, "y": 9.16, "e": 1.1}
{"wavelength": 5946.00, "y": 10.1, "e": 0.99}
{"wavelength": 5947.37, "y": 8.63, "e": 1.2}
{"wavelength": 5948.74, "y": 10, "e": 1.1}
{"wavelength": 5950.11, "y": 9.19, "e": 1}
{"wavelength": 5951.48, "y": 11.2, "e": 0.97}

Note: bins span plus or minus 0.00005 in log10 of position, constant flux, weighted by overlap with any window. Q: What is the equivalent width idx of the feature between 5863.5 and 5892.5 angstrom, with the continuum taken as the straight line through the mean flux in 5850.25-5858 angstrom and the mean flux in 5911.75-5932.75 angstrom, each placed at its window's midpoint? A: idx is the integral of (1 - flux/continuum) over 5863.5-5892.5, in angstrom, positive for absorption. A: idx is 0.8 angstrom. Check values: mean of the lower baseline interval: 9.89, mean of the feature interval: 9.38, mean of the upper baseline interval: 9.24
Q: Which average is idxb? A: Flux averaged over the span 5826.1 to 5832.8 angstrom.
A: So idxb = 10.2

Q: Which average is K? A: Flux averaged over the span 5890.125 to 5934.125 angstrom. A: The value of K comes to 9.24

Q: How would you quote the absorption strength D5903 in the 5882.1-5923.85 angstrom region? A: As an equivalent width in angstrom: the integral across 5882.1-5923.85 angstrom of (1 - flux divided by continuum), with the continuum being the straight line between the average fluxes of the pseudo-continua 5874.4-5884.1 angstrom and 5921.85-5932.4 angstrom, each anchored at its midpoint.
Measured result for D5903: 3.7 angstrom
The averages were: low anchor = 10.9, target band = 9.11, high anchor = 9.14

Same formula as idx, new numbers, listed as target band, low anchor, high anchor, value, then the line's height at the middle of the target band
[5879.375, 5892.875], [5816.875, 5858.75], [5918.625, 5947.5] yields 1.5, 9.56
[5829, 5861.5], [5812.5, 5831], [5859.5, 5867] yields -1.3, 9.67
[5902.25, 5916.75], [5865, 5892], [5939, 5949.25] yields 0.3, 9.24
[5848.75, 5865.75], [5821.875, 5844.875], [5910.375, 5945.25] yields 1.3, 10.2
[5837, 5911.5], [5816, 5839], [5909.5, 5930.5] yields 1.1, 9.78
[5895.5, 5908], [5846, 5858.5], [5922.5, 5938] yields 0.3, 9.35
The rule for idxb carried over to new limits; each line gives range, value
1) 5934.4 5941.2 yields 9.1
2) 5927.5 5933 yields 9.63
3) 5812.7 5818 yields 9.16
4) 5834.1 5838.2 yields 10.2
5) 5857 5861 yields 10.2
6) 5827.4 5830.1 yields 9.12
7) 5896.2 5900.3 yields 9.65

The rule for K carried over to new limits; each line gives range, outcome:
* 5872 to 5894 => 9.63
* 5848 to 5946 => 9.36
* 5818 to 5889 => 9.89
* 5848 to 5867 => 9.37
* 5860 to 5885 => 9.92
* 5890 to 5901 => 9.61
